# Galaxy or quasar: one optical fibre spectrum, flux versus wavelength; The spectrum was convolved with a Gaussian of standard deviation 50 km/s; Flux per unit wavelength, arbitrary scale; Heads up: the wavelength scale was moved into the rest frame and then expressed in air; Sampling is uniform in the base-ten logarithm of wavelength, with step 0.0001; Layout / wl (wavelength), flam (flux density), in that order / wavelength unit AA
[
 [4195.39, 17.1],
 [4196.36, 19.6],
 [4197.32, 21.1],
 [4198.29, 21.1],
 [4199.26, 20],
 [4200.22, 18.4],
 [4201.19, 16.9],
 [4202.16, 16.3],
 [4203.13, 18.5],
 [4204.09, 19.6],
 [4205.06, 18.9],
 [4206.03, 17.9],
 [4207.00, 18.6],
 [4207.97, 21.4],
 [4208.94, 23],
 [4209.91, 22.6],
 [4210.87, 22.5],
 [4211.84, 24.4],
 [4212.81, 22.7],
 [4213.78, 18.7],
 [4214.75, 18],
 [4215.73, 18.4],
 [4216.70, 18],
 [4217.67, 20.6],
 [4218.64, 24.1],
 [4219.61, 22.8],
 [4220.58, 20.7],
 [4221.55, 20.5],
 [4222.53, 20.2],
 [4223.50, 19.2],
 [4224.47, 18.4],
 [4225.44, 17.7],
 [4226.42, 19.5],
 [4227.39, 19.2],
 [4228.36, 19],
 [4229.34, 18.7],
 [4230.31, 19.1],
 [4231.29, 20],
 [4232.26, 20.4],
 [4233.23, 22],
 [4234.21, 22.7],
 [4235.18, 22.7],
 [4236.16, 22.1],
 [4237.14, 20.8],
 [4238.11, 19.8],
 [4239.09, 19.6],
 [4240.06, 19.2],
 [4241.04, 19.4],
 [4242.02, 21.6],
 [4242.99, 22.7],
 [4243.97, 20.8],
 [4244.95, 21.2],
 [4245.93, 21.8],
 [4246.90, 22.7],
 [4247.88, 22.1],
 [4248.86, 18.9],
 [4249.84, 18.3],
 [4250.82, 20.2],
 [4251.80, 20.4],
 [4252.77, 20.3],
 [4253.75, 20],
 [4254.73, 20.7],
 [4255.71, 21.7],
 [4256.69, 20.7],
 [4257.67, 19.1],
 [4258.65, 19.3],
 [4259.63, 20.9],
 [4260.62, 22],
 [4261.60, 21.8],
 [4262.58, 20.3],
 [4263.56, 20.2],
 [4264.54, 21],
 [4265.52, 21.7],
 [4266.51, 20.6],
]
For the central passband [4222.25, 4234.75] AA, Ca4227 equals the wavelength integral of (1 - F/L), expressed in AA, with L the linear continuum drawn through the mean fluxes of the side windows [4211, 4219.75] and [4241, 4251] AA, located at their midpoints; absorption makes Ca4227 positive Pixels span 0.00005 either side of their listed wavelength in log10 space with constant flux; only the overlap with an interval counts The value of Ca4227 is 0.71 AA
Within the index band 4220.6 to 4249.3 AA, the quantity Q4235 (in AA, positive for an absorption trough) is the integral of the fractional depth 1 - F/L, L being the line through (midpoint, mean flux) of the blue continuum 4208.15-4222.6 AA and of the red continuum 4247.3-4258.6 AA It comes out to 0.33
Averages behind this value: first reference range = 21.2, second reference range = 20.2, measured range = 20.4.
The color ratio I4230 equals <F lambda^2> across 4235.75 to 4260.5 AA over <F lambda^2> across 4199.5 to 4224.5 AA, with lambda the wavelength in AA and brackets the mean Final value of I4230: 1.04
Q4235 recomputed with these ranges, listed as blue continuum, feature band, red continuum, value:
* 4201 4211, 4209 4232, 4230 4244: -0.1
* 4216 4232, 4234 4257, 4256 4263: -0.6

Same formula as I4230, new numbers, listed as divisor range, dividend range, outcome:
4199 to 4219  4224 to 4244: 1.03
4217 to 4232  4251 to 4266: 1.05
